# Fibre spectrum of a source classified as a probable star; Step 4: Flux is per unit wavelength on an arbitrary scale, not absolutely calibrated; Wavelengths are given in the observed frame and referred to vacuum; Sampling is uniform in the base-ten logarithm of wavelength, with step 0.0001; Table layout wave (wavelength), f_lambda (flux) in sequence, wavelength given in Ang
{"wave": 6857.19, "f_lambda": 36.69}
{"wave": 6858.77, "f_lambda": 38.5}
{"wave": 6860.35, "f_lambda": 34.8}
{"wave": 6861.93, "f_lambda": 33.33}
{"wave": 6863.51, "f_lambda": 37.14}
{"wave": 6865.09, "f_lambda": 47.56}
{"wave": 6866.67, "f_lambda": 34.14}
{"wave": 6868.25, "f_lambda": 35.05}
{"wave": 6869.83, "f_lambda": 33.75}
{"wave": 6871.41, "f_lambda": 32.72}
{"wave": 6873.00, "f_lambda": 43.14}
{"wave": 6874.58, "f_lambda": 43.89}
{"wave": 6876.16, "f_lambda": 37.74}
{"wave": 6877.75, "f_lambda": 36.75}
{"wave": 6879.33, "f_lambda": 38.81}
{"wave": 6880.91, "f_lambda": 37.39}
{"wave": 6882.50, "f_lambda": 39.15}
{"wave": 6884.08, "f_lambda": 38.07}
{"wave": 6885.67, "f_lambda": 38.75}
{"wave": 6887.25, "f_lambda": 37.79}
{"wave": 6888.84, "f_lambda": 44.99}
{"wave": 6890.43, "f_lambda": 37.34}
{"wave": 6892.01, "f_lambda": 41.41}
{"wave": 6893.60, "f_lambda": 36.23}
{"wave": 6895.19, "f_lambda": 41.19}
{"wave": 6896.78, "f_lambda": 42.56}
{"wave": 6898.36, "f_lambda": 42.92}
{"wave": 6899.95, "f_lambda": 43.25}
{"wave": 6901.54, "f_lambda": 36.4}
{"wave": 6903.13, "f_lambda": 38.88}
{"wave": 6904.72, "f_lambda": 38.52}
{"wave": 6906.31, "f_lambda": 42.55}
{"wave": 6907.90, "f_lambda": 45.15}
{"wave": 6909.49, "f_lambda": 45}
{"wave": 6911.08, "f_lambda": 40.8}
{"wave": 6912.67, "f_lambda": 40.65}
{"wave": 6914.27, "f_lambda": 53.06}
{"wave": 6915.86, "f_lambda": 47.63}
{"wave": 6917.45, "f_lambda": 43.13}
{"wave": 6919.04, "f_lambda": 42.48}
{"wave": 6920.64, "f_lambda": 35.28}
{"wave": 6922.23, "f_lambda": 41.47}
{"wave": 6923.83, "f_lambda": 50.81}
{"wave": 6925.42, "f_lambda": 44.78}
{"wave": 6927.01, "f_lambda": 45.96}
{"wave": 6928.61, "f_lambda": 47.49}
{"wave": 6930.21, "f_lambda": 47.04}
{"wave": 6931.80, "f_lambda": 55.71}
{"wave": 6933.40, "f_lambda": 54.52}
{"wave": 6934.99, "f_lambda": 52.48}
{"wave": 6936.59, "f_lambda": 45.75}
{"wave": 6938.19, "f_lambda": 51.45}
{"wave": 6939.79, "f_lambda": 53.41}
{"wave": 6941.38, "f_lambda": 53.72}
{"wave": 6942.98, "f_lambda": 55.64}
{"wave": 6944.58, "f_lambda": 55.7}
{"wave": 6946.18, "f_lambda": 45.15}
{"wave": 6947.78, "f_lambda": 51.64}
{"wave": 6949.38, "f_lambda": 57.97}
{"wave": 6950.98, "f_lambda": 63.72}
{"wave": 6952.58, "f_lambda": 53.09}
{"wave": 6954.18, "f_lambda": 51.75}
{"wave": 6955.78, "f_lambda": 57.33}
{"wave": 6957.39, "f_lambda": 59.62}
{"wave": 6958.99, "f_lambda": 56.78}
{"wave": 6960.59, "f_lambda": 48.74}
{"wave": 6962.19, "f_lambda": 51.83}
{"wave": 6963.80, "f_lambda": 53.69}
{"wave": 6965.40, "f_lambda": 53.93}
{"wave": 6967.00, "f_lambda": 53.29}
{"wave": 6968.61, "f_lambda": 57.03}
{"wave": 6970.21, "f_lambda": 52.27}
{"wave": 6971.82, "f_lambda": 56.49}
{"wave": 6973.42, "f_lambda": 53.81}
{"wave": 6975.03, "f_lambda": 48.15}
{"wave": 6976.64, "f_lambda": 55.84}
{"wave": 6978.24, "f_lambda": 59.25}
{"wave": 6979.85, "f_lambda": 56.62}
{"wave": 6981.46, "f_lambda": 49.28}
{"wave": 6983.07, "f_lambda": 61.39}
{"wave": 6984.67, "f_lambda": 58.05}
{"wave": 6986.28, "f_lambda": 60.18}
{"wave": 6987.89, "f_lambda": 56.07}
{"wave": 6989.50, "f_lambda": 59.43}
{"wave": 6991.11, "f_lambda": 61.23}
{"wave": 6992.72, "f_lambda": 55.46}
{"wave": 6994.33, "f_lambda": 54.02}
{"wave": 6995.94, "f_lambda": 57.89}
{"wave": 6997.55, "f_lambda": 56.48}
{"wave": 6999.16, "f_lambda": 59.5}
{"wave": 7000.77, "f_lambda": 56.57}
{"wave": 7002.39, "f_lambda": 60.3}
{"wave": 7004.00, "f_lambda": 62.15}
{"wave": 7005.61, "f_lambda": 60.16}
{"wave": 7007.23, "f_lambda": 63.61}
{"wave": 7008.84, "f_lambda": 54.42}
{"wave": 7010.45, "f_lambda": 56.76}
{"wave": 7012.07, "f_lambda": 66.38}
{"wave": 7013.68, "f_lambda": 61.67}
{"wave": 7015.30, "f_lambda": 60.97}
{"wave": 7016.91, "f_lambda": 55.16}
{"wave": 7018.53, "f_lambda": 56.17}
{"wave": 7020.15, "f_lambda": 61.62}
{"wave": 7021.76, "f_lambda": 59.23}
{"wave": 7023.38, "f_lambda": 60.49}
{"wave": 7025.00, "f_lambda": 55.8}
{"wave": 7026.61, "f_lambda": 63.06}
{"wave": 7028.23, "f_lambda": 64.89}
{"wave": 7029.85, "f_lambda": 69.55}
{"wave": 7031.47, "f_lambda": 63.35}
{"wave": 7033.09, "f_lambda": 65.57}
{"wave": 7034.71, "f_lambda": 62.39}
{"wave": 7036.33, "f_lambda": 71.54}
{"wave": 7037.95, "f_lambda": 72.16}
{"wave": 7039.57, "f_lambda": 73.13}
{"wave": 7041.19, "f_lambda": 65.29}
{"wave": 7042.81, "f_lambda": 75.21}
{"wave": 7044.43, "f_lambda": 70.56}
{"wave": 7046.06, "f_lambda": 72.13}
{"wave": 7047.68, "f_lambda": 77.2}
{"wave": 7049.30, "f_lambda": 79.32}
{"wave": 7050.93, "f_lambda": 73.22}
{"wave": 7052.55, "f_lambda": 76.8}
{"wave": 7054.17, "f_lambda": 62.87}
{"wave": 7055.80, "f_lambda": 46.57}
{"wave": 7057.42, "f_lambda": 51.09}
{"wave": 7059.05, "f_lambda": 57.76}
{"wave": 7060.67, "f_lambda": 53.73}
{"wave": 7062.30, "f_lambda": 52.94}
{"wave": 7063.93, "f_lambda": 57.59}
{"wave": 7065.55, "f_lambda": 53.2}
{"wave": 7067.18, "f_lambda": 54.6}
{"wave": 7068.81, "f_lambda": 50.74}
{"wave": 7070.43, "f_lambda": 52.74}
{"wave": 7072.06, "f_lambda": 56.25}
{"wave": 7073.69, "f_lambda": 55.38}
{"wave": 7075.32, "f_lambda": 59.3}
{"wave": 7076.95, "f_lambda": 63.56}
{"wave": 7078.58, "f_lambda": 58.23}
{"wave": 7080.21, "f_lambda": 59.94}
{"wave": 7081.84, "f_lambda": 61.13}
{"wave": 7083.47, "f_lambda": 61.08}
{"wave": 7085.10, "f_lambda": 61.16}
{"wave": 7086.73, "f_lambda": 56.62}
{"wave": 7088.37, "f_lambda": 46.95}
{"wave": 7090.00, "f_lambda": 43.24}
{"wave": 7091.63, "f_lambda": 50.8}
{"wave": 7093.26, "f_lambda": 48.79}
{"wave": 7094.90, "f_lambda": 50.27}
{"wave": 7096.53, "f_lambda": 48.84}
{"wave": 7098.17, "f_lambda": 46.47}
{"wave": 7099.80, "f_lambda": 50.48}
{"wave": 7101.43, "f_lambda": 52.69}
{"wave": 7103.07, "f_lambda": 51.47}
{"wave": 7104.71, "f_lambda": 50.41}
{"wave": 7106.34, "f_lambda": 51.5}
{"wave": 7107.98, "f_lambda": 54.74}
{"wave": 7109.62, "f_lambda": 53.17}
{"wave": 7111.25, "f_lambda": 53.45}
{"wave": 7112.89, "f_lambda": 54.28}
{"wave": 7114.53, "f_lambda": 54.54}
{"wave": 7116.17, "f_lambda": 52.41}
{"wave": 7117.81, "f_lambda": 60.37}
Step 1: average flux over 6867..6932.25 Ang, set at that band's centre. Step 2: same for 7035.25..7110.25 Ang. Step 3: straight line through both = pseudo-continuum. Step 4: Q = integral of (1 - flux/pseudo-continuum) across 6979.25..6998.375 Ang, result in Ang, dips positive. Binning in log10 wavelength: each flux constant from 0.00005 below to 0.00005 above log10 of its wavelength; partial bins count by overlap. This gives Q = -2.6 Ang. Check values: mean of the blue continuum 41.5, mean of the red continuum 58.5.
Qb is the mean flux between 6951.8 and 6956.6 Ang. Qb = 54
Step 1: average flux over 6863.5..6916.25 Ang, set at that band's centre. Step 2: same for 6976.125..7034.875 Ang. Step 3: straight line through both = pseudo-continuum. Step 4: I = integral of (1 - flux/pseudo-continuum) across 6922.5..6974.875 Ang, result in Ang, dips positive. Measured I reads -2.82 Ang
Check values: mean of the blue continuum 40.3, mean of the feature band 52.7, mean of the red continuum 59.5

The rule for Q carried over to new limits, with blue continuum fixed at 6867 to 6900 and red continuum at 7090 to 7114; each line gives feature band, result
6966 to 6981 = -3.6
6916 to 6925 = -0.4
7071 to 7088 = -3.1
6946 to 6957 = -3.2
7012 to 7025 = -3.7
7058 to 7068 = -1.2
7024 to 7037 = -4.8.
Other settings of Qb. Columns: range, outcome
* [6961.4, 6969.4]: 53.9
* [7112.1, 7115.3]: 54.4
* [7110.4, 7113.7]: 53.9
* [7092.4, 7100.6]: 49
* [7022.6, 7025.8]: 58.1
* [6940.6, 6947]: 52.5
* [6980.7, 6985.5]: 56.4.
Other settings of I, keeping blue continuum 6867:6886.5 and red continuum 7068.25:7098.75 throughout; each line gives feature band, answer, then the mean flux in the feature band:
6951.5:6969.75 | -4.0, 54.4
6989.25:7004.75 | -3.5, 58.2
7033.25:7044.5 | -4.2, 69.8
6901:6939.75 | -3.9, 45.5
